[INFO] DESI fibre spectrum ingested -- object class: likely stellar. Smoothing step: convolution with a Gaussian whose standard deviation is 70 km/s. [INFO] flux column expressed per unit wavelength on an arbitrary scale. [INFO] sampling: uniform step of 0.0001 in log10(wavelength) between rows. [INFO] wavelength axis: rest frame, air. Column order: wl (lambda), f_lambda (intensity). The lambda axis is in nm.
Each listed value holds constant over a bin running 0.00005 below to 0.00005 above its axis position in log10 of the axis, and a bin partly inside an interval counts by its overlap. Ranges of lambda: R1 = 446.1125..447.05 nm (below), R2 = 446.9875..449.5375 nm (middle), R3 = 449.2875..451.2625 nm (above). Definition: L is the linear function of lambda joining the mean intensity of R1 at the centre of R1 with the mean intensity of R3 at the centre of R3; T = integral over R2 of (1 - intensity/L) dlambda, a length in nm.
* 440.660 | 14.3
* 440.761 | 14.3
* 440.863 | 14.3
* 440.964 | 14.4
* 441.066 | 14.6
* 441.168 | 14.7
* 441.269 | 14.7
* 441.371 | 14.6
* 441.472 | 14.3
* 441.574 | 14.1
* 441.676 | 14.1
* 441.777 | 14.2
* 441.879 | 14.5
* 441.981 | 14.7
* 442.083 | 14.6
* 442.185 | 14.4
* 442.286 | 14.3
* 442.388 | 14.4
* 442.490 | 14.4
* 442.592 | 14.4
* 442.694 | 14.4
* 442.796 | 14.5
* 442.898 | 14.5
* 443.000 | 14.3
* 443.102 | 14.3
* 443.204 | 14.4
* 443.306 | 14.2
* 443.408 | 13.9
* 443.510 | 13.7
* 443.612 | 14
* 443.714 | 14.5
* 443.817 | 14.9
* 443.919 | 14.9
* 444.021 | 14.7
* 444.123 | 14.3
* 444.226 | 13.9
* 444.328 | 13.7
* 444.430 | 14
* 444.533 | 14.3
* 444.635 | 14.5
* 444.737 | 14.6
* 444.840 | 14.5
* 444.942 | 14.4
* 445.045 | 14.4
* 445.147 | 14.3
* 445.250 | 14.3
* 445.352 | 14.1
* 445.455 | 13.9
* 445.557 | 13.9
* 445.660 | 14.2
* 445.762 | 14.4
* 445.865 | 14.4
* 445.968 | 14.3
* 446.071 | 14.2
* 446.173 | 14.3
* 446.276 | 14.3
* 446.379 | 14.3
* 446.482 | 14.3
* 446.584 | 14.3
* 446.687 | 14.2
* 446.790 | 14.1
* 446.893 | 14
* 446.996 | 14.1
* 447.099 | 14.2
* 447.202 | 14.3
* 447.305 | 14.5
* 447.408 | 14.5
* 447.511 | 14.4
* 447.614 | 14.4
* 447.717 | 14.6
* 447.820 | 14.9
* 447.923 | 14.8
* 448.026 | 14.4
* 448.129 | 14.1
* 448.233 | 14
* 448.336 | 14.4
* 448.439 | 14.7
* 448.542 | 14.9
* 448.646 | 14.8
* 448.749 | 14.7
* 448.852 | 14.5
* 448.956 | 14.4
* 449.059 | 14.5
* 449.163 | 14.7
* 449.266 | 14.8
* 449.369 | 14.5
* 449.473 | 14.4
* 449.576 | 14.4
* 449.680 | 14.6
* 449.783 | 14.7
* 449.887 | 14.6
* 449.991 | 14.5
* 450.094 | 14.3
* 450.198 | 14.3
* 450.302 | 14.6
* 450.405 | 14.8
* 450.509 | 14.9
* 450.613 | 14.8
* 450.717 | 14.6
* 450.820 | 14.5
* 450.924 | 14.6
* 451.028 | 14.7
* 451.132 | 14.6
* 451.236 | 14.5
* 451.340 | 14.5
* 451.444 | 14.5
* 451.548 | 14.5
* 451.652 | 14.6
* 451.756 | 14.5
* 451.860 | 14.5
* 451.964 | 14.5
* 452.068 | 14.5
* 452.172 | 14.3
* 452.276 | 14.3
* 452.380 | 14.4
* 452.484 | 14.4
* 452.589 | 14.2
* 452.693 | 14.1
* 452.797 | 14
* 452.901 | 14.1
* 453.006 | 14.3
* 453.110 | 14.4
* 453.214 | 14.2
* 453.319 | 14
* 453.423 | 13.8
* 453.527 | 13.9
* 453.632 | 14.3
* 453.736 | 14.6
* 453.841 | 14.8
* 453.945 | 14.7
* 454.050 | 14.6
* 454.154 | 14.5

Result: -0.02 nm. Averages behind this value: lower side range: 14.2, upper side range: 14.6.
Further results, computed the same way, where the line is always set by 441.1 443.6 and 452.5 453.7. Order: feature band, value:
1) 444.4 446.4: 0.001 nm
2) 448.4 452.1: -0.102 nm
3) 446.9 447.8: -0.008 nm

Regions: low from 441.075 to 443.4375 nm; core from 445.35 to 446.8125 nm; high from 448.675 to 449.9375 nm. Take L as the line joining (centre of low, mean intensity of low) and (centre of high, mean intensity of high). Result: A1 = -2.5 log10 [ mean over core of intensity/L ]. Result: 0.02 mag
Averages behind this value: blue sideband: 14.4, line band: 14.2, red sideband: 14.6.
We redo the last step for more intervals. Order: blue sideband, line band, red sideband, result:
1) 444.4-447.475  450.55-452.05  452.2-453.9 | -0.02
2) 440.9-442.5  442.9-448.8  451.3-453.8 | 0.00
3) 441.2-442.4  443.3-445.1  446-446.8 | 0.00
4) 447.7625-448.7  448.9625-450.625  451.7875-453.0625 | -0.01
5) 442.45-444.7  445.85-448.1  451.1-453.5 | 0.00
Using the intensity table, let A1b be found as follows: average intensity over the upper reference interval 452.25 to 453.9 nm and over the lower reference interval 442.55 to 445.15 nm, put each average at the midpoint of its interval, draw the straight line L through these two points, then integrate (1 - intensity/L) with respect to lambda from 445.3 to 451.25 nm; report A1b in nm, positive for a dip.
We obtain -0.07 nm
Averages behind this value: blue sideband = 14.3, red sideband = 14.2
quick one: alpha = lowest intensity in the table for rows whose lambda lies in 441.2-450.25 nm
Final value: 13.7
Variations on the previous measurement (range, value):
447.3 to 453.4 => 14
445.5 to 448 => 13.9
